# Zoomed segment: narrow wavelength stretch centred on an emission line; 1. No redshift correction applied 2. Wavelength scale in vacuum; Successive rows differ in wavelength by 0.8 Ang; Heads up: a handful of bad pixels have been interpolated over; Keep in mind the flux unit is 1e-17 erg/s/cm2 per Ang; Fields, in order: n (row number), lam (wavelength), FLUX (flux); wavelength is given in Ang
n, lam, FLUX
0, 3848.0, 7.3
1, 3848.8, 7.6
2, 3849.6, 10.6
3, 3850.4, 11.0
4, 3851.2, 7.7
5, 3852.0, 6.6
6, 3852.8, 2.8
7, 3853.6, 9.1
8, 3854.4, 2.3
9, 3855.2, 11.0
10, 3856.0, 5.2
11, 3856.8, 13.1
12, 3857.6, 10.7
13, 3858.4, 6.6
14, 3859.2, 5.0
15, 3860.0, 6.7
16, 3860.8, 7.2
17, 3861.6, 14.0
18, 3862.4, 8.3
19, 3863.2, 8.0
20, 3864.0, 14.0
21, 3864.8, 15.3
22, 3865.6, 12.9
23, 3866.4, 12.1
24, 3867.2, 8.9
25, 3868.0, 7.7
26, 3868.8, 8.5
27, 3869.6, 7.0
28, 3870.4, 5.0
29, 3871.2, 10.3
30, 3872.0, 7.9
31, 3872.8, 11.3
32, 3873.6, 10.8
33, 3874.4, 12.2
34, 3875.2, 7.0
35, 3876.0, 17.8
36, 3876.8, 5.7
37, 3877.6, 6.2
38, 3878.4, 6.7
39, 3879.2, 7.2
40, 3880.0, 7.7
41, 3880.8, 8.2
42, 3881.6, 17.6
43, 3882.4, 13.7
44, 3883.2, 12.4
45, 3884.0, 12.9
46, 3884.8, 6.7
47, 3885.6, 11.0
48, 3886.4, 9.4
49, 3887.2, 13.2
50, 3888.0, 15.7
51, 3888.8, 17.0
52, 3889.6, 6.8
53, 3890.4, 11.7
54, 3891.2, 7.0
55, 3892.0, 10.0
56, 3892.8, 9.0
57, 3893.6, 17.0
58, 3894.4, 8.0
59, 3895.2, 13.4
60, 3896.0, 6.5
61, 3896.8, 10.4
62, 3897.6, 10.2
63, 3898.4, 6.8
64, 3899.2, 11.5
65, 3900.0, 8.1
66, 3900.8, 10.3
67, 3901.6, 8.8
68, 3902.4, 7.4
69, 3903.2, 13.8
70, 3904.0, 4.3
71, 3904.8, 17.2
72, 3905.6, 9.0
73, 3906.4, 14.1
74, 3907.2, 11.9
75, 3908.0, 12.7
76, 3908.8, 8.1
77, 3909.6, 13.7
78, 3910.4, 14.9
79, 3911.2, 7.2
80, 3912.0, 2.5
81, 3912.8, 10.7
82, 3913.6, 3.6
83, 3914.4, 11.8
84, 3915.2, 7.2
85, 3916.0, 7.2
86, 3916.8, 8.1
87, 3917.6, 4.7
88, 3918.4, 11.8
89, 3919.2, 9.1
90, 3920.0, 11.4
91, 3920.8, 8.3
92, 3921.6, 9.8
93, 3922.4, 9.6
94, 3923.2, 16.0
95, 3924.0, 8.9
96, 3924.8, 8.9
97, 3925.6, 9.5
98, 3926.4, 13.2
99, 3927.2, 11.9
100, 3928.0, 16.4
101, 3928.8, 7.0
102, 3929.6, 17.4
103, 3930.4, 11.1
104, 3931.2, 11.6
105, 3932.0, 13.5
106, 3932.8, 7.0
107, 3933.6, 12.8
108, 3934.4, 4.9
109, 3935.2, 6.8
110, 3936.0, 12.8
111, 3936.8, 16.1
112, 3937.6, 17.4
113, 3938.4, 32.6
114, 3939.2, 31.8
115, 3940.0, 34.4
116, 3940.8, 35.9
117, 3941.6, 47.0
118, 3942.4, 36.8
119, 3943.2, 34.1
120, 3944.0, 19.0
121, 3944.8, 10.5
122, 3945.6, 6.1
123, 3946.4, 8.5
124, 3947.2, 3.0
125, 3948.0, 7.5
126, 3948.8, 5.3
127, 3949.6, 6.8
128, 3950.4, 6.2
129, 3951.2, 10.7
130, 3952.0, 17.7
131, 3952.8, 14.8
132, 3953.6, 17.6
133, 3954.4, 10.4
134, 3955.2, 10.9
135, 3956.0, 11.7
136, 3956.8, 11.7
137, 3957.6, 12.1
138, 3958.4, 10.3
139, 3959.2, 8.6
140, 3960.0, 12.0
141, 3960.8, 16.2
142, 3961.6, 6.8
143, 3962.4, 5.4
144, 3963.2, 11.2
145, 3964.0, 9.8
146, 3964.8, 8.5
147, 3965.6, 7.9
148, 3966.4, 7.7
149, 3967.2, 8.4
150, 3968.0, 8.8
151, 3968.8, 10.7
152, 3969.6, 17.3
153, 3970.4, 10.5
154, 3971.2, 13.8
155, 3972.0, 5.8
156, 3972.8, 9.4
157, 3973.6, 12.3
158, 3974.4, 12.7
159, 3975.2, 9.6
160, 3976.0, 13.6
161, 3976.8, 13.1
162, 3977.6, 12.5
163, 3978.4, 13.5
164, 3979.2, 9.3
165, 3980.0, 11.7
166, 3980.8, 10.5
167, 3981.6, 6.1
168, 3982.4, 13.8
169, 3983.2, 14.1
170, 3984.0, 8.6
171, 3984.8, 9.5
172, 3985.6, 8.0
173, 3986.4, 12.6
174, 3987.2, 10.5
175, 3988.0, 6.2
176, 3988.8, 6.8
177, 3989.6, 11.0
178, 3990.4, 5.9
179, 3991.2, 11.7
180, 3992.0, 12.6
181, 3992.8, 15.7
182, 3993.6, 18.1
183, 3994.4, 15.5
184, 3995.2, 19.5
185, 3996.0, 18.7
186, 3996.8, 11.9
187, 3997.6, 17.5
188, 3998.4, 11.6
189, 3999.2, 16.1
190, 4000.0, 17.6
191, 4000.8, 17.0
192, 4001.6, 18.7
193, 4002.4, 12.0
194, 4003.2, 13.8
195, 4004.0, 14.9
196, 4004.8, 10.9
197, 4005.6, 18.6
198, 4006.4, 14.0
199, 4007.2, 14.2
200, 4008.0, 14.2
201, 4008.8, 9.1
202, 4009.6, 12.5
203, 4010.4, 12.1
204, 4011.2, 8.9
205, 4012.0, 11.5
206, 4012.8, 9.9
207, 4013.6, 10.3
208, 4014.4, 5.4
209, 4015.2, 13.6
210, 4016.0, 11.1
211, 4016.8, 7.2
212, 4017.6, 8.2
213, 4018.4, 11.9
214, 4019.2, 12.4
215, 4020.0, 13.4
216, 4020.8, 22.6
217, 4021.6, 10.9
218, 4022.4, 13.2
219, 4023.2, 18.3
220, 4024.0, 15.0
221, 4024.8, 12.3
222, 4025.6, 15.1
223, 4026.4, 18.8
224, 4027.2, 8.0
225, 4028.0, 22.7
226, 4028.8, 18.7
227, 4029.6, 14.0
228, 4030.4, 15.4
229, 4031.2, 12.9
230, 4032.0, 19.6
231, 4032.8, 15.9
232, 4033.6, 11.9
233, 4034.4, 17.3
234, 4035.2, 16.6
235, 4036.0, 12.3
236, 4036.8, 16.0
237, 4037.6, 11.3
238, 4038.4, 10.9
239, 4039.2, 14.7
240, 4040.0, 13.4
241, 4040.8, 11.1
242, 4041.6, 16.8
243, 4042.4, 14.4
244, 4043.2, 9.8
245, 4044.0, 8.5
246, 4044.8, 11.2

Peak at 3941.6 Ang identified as [O II]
